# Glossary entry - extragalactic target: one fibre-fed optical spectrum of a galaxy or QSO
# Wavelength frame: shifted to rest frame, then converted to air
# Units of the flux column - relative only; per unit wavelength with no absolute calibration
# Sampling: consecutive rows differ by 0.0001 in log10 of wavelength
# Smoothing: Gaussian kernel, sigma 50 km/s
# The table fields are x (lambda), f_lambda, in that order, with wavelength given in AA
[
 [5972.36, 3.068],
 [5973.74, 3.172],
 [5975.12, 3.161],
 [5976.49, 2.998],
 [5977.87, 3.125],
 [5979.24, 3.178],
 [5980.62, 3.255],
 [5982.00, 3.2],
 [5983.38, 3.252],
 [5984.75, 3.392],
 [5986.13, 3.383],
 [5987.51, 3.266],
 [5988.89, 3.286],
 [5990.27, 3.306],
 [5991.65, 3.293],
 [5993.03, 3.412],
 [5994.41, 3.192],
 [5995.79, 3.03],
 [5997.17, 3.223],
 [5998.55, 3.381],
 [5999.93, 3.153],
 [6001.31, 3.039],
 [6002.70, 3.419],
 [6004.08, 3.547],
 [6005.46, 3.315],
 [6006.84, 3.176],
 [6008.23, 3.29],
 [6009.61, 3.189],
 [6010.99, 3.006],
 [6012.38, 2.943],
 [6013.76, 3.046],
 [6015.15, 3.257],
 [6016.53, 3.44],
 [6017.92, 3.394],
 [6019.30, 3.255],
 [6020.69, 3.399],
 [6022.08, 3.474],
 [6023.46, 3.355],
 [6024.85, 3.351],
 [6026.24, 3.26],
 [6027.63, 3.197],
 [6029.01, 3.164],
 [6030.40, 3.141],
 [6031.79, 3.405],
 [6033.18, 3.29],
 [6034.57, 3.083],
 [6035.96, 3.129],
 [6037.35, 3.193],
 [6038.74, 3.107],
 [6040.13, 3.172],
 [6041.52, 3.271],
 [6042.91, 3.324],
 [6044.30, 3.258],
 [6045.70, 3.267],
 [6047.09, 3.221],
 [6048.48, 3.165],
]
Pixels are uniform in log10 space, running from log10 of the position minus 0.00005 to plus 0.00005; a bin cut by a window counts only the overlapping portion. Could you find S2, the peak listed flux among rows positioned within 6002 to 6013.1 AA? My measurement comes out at 3.547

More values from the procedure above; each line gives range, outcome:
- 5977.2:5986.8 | 3.392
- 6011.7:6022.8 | 3.474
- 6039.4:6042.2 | 3.271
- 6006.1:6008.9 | 3.29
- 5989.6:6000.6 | 3.412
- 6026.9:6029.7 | 3.197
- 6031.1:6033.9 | 3.405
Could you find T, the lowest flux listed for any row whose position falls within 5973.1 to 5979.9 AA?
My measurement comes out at 2.998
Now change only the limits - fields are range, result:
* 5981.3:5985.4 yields 3.2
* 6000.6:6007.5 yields 3.039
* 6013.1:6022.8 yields 3.046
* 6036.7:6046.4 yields 3.107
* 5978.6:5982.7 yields 3.178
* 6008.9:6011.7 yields 3.006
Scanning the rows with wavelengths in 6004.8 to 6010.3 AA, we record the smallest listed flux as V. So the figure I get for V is 3.176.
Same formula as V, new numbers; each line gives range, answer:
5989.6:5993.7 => 3.293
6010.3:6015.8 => 2.943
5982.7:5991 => 3.252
